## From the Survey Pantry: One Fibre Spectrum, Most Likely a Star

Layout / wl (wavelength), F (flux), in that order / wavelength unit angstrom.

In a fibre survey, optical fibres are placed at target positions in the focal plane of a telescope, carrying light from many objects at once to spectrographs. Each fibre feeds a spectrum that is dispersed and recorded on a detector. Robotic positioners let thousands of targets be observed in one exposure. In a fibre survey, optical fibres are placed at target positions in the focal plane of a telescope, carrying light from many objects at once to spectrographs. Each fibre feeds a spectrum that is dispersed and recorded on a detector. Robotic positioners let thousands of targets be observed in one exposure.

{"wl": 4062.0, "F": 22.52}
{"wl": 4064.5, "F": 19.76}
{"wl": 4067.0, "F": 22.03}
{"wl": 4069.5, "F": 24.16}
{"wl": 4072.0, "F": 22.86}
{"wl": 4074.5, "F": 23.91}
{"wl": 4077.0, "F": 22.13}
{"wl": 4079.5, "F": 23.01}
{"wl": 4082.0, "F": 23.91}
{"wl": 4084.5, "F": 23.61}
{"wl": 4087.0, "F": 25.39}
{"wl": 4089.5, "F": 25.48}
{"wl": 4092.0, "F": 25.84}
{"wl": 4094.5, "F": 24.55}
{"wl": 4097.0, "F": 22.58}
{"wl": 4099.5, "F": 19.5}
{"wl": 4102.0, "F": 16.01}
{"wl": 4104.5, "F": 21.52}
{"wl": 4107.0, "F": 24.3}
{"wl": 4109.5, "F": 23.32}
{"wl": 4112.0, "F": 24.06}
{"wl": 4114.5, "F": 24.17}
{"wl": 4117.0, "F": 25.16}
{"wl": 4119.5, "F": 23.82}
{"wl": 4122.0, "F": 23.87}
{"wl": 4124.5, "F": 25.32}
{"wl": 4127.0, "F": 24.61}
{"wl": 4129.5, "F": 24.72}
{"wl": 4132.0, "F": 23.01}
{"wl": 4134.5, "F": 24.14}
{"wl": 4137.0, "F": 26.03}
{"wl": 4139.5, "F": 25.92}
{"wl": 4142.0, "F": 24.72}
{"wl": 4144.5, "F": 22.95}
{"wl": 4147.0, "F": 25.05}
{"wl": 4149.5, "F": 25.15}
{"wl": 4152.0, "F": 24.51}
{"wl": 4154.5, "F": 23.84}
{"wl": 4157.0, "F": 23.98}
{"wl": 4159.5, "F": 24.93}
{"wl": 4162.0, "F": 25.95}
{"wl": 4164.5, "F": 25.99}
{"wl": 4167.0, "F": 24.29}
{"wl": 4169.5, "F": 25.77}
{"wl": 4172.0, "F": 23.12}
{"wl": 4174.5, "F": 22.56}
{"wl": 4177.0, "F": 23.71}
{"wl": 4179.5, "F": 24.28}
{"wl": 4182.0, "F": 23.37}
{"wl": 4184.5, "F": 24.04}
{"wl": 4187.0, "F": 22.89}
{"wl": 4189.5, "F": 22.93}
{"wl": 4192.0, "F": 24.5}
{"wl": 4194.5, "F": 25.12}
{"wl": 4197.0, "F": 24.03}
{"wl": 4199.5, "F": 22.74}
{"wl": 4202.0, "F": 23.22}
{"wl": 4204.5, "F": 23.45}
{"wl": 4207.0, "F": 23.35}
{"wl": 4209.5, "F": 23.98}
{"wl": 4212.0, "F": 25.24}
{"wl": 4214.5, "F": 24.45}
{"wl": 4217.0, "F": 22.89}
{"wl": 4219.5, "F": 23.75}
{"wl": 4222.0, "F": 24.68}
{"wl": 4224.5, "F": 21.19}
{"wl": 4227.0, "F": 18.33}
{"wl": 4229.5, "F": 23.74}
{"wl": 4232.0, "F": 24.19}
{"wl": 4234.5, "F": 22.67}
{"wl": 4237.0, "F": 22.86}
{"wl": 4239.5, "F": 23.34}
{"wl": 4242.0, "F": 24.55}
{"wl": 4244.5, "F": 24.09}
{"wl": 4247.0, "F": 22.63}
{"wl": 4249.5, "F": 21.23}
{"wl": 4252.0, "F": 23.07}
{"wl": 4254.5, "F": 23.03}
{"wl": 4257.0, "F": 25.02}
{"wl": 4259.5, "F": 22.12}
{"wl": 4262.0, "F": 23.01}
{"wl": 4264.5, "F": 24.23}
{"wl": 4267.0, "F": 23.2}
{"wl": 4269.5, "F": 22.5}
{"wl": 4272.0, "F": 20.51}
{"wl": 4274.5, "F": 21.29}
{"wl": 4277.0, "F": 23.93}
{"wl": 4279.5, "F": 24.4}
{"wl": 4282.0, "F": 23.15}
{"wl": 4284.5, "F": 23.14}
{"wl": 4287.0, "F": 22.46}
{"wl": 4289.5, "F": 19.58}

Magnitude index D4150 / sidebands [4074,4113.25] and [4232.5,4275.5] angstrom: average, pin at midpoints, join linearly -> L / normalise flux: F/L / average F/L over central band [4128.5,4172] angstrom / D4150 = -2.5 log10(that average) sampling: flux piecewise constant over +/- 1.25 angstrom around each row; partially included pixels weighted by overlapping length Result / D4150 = -0.08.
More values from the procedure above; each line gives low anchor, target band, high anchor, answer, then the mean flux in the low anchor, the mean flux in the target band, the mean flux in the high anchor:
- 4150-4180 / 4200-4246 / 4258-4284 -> 0.01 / 24.4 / 23.3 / 22.9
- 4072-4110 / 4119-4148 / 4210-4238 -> -0.07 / 23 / 24.5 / 23.1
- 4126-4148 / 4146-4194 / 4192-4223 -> 0.00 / 24.6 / 24.3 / 23.9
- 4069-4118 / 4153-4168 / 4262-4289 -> -0.08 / 23.3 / 24.8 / 22.8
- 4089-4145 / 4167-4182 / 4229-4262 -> -0.02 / 23.7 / 23.9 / 23.3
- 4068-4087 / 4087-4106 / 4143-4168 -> 0.06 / 23.5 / 22.4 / 24.7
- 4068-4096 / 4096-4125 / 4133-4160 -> 0.07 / 24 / 22.7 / 24.6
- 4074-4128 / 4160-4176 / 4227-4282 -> -0.06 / 23.4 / 24.6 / 23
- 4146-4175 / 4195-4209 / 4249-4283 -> 0.02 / 24.6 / 23.5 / 22.9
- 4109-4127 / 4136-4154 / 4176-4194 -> -0.03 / 24.3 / 24.8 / 23.7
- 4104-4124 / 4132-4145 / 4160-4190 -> -0.03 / 23.9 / 24.7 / 24.1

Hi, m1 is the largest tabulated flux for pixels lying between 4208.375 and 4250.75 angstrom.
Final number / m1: 25.24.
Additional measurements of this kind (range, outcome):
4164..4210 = 25.99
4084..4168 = 26.03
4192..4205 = 25.12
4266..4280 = 24.4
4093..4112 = 24.55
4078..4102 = 25.84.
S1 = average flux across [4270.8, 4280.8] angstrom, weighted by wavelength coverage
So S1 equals 22.5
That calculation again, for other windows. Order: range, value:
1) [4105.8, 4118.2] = 24.2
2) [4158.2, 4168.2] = 25.3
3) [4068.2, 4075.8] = 23.6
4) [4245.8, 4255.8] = 22.5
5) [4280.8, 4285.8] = 23.1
